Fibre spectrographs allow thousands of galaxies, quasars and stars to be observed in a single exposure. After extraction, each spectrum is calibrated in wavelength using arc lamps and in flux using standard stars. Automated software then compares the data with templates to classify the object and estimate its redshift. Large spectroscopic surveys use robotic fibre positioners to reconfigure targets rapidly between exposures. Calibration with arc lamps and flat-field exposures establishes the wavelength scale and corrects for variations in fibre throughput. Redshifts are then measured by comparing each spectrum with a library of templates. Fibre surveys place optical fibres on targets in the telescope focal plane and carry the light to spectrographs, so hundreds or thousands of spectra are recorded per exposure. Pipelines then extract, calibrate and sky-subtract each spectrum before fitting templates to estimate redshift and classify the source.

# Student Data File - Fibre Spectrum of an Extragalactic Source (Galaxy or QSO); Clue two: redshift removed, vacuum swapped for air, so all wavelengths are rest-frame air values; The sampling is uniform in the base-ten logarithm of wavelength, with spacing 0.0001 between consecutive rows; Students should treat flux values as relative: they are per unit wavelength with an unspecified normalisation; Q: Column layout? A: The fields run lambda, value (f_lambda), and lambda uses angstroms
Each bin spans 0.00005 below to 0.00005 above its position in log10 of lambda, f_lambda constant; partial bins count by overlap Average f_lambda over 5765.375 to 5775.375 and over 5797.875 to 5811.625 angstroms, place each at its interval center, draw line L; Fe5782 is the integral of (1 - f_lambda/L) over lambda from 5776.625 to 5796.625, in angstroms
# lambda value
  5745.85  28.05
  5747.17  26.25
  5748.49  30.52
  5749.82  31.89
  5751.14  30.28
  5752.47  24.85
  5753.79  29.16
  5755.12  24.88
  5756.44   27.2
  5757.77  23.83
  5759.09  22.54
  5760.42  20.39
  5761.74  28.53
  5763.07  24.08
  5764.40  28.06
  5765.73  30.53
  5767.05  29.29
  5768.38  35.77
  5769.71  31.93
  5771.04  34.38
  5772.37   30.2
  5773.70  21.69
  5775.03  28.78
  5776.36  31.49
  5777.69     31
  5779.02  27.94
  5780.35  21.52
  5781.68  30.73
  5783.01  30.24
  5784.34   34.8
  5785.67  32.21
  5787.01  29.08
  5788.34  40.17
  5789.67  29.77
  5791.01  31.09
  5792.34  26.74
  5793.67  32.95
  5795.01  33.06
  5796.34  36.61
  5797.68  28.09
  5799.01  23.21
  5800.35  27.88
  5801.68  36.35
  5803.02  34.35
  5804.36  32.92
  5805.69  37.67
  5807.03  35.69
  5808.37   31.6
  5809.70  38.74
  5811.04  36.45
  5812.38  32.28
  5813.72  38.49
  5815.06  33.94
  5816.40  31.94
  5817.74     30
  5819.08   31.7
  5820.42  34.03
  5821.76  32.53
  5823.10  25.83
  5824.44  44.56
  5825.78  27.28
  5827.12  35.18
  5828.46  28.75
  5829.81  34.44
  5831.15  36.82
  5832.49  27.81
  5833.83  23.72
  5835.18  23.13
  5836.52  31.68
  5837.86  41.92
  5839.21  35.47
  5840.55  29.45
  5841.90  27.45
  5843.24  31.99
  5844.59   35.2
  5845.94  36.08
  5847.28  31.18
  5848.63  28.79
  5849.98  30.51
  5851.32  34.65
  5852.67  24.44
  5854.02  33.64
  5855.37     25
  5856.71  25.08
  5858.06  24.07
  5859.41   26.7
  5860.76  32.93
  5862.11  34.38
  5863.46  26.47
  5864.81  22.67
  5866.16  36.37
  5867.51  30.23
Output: 0.42 angstroms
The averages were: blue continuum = 30.4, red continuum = 33.3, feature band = 31.1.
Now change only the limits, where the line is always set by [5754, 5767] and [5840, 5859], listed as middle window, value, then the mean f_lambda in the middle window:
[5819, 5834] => -1.8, 32.2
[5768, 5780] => -1.6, 30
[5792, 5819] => -5.0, 33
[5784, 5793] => -1.6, 31.9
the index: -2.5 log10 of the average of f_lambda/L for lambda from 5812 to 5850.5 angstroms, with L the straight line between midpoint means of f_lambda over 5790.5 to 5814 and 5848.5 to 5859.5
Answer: -0.066 mag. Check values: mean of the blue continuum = 32.9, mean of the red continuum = 28.1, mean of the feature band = 32.1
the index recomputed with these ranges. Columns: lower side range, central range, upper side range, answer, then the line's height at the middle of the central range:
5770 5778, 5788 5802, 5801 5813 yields 0.066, 33.1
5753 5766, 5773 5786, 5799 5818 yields 0.005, 29.1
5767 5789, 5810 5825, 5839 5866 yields -0.122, 30.2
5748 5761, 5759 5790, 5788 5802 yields -0.025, 28.8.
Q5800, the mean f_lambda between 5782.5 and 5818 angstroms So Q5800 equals 32.9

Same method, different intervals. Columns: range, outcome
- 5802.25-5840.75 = 33.1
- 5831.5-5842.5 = 30.3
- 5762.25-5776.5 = 29.6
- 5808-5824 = 33.3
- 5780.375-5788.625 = 31.7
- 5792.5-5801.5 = 30.4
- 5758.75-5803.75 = 29.9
